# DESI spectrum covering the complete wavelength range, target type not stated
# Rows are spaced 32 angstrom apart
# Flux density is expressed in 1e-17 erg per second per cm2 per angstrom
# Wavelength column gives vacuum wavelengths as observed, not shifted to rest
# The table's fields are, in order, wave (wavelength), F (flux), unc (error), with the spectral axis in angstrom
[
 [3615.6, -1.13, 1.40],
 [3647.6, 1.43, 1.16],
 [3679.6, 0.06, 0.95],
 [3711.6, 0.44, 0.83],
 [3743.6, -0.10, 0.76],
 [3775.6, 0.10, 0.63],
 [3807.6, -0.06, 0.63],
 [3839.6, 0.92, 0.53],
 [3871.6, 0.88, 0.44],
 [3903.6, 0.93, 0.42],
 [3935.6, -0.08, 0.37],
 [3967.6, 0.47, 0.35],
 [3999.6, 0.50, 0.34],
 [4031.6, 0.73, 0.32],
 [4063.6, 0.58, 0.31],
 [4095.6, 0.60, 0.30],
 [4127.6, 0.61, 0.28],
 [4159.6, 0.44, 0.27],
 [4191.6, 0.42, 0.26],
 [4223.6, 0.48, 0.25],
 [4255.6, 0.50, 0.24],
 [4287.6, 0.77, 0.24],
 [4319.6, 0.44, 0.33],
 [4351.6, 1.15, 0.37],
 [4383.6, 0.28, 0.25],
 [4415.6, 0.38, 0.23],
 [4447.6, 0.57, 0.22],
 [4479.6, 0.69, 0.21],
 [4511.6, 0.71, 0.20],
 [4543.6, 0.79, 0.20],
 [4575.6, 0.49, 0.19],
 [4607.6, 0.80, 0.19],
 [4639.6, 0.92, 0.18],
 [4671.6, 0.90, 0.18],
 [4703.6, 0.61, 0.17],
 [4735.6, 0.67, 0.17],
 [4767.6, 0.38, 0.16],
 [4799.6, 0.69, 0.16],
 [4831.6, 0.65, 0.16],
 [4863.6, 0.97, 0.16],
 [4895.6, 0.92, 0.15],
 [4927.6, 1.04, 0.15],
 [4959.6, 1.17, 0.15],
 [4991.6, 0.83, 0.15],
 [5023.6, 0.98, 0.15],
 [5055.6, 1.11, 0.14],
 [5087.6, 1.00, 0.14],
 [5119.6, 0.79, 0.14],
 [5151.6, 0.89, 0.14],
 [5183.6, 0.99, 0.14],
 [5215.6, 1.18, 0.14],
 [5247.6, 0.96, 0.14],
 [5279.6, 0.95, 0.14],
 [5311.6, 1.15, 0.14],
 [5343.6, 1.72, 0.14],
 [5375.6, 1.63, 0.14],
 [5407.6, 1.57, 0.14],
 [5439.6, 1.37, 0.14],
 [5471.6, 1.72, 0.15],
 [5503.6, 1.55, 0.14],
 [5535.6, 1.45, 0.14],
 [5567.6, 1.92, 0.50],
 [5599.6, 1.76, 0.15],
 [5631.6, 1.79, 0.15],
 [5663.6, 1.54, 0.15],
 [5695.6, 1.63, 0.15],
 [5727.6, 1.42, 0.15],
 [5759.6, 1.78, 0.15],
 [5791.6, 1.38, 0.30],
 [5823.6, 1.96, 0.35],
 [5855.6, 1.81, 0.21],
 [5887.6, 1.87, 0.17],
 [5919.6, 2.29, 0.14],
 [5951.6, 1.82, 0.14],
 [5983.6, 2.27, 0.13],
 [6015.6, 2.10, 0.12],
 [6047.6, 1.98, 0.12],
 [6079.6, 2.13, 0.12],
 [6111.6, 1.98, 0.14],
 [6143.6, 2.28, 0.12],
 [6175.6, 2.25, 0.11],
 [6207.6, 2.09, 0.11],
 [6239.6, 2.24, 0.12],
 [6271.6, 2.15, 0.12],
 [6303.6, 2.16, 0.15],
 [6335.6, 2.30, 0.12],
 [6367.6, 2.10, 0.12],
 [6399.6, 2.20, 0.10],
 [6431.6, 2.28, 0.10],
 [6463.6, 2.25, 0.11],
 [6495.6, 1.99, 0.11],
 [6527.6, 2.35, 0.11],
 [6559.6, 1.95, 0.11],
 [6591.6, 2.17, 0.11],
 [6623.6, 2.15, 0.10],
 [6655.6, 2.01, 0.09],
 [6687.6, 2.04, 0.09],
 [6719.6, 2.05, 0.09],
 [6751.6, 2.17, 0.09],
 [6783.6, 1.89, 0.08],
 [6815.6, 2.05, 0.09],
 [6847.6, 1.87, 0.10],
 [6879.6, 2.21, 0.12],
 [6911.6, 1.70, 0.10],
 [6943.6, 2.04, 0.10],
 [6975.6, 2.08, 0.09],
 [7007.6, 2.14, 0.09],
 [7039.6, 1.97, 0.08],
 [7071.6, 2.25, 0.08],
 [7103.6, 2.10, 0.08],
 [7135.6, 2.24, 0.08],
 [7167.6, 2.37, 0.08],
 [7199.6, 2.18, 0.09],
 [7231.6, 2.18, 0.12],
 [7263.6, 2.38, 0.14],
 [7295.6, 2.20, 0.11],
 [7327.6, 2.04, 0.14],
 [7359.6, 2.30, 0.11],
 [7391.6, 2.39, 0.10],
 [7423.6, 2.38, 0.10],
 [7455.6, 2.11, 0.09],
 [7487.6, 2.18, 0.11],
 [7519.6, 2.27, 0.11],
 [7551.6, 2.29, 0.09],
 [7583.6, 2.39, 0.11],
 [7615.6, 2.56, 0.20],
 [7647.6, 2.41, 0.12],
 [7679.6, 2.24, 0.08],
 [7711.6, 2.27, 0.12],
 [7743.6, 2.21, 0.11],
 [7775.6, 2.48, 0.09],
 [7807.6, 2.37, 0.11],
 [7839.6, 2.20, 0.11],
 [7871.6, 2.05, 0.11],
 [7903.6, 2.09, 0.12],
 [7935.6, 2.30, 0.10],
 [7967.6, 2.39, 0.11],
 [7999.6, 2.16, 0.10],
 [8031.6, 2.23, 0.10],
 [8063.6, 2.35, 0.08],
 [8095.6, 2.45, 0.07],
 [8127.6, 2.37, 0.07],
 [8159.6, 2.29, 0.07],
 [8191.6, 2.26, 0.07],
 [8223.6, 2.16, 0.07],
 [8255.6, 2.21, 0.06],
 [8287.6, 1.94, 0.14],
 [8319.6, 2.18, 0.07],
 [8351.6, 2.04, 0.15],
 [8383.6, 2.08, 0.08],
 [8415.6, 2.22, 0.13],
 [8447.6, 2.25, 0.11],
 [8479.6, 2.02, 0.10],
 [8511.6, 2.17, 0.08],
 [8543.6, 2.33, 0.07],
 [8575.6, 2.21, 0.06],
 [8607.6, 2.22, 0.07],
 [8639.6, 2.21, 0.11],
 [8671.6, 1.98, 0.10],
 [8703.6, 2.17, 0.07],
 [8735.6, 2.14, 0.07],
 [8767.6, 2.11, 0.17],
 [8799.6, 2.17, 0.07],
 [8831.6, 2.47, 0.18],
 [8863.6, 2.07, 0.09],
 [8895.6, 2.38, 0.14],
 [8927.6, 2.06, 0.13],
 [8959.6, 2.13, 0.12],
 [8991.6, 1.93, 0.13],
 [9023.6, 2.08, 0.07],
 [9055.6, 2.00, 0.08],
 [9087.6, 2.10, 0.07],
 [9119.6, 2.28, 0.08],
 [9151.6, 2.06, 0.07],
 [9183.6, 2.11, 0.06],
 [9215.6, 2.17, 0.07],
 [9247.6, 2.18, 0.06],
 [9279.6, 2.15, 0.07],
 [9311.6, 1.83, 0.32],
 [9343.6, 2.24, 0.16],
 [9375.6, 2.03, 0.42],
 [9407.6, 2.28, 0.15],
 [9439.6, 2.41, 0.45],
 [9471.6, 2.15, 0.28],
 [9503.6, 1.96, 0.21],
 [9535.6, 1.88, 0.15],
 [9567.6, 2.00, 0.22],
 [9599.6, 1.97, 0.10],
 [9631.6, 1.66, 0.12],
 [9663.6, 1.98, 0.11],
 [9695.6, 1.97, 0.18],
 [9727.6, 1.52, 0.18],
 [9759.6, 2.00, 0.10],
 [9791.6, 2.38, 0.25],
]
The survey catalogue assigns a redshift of 0.334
